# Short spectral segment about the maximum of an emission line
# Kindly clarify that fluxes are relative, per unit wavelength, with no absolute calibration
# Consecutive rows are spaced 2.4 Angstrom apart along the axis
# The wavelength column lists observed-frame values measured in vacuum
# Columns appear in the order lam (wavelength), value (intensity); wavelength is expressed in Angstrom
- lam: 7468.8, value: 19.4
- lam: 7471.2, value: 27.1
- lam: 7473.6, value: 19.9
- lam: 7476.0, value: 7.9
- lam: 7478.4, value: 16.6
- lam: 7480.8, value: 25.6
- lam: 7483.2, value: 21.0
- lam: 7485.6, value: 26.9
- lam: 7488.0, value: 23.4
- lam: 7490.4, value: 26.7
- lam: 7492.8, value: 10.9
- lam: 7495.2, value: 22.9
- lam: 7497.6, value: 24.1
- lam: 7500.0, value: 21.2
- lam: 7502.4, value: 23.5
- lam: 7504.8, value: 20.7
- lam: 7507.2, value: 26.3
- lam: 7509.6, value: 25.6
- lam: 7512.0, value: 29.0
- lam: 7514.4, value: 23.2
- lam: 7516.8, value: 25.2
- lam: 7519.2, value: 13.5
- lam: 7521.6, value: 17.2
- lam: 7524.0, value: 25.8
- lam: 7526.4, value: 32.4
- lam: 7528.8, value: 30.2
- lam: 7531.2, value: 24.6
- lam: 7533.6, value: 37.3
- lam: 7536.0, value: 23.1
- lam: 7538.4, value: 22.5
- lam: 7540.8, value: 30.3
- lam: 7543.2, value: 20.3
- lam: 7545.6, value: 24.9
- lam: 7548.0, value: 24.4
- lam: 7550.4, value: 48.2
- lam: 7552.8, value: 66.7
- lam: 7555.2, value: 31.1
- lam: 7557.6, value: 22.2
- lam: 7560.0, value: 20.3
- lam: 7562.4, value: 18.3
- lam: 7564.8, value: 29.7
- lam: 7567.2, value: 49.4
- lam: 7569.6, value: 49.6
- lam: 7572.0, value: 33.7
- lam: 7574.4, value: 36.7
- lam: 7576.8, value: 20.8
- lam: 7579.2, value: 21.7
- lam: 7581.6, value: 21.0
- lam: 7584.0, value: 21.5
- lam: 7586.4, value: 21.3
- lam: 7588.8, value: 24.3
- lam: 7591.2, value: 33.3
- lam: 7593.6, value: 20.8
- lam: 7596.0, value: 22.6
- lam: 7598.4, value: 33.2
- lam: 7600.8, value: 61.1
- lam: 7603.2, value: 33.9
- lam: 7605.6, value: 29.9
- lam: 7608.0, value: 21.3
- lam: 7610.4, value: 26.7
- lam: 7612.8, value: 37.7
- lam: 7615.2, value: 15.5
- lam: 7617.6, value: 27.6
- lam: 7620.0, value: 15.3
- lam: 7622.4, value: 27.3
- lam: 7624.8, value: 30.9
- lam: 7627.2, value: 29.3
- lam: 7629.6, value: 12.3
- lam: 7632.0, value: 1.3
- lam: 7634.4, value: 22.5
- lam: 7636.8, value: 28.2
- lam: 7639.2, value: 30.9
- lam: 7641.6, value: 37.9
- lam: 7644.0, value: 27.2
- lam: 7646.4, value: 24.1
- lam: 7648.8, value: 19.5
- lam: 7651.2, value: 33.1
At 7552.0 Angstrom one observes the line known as [S II]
